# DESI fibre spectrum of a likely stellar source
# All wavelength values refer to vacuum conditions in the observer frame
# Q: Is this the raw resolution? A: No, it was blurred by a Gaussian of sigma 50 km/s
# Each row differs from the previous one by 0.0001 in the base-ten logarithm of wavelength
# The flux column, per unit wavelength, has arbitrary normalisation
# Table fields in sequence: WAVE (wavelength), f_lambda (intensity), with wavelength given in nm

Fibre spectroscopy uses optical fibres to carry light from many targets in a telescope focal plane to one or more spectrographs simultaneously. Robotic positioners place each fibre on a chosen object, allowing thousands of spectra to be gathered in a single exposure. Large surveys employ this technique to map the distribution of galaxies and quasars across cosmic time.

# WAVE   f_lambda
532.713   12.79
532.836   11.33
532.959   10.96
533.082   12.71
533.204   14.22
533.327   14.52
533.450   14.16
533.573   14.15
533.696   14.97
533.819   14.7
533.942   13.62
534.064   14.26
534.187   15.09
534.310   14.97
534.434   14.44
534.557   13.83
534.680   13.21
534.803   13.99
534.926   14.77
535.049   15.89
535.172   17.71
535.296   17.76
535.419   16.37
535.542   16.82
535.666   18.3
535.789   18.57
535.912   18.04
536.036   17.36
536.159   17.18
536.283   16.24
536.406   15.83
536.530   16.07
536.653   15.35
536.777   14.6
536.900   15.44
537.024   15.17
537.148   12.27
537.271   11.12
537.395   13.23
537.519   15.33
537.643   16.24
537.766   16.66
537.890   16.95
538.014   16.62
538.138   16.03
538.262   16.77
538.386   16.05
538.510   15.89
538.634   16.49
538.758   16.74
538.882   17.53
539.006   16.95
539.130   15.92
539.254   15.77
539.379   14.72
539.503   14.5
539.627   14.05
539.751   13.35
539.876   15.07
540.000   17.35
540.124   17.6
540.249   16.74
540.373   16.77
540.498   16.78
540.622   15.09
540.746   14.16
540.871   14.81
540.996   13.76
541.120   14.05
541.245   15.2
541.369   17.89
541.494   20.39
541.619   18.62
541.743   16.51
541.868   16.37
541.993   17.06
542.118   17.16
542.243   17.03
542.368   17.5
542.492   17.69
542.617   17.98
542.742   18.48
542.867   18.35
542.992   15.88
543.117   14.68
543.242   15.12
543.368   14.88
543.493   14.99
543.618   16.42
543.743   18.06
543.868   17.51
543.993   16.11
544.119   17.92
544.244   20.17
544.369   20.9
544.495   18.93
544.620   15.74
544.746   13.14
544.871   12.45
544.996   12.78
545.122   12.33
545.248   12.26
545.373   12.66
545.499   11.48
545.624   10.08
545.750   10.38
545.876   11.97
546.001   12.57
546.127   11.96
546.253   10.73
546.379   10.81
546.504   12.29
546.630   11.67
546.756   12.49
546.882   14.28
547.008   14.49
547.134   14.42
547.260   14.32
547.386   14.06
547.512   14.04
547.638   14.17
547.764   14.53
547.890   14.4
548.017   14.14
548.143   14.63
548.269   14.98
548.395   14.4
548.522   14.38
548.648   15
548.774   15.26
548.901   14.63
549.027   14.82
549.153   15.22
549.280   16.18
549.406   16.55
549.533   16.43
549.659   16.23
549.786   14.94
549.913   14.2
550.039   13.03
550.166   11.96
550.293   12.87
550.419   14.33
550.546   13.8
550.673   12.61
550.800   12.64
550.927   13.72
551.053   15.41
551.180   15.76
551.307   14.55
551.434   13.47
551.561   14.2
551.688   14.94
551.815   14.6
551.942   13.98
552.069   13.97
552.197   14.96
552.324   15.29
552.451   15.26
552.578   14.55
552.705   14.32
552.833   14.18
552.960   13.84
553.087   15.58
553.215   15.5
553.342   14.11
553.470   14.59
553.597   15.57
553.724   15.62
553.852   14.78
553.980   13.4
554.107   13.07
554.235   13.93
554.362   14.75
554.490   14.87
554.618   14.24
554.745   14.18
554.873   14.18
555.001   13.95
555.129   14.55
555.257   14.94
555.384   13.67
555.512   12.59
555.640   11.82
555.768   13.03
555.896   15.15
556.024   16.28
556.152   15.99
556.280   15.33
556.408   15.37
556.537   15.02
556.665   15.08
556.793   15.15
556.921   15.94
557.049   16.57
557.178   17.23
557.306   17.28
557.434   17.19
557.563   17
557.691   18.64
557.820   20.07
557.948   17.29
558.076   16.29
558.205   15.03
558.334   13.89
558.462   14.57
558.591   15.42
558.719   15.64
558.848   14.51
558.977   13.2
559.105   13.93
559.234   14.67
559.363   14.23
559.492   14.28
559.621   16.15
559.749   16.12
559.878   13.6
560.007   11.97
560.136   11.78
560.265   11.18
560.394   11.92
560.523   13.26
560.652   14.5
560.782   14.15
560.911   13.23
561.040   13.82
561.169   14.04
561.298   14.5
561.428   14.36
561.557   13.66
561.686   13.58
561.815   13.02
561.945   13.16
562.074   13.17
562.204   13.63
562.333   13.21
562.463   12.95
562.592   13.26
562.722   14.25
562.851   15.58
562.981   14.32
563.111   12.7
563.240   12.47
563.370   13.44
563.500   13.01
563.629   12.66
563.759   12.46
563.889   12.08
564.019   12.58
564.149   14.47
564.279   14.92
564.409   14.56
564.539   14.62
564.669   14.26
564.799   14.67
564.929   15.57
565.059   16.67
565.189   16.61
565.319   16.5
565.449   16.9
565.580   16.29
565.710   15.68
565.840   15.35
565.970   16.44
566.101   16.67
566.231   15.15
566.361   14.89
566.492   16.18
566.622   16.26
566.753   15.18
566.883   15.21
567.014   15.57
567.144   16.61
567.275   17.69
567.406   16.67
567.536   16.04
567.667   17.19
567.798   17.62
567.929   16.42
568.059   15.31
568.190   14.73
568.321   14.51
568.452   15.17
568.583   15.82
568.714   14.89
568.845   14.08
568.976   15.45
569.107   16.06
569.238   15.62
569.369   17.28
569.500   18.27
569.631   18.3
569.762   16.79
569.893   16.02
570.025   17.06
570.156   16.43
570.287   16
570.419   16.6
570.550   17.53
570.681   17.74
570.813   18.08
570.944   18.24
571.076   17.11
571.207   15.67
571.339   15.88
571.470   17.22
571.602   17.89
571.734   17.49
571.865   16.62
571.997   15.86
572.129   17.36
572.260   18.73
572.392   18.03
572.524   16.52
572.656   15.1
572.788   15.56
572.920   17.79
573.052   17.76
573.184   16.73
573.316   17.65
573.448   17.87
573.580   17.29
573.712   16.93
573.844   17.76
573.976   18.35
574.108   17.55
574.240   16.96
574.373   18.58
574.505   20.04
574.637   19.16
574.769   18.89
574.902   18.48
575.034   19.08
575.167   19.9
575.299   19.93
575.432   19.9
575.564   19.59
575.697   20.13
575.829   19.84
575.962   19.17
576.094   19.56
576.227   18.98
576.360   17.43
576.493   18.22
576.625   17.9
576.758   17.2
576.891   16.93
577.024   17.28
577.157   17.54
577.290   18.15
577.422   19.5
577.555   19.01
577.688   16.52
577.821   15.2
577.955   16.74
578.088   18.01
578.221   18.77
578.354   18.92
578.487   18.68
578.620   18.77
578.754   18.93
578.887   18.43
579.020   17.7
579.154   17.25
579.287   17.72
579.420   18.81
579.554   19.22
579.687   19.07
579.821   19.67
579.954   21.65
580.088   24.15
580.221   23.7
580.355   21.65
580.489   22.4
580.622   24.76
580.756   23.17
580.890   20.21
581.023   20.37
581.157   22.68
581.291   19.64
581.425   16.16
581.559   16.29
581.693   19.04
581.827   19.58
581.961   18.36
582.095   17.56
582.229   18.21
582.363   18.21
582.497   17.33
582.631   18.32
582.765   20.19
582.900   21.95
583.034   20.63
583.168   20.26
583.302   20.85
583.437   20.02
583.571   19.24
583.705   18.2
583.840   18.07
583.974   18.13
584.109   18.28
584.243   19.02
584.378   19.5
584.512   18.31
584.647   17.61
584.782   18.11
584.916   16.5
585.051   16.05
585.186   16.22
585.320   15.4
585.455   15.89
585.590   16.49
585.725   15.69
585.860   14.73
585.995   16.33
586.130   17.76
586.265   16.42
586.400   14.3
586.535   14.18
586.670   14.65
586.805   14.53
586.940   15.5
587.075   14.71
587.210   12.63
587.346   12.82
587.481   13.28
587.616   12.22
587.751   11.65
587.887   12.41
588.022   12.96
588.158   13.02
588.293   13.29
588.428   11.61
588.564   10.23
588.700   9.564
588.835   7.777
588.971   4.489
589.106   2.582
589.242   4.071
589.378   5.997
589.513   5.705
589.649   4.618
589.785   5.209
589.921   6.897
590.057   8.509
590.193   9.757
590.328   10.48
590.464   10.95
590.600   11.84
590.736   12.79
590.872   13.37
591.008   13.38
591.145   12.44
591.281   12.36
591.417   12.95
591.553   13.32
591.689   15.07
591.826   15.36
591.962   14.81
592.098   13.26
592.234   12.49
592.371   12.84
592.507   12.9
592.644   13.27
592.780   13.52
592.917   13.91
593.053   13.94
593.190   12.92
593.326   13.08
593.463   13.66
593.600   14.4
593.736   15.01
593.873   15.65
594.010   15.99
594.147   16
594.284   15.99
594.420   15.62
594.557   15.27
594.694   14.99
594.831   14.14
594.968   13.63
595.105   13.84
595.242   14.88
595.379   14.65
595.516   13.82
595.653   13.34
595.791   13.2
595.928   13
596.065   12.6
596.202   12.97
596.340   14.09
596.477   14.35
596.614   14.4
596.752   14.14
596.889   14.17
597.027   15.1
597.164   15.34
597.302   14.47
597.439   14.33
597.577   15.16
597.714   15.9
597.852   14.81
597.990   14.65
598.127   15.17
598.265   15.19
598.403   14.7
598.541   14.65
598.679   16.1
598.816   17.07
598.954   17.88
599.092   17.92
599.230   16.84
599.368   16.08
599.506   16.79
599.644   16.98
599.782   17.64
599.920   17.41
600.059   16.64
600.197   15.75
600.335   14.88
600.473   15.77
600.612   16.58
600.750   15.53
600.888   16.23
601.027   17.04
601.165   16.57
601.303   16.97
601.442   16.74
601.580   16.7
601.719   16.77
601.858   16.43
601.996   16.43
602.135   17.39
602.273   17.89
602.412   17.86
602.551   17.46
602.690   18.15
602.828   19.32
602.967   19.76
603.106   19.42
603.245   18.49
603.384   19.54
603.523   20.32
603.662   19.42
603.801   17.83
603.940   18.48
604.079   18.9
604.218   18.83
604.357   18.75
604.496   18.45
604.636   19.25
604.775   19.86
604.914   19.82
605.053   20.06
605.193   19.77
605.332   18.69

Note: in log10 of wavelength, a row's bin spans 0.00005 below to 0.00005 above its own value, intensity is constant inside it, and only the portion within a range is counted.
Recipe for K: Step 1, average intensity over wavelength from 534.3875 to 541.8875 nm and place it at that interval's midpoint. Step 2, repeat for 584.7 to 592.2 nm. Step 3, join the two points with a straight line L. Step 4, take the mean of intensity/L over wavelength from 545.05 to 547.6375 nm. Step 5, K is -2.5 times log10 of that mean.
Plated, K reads 0.22 mag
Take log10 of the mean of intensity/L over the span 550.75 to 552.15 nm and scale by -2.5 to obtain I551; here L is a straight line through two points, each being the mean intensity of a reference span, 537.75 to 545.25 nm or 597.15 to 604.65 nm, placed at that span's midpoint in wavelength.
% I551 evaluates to 0.15 mag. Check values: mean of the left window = 16.3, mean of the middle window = 14.3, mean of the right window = 17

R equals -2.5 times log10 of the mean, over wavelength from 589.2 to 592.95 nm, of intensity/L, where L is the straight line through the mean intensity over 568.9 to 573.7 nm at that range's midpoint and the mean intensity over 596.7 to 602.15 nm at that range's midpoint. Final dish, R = 0.41 mag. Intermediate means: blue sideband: 17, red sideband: 16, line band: 11.2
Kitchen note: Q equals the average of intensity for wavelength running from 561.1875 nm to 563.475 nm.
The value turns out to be 13.6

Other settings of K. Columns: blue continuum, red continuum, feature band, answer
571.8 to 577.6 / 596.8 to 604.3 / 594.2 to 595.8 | 0.18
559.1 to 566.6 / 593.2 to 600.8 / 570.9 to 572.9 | -0.17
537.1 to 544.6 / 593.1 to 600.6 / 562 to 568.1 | 0.06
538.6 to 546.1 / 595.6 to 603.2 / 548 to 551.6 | 0.09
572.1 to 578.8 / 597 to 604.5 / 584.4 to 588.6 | 0.19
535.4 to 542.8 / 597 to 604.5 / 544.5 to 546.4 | 0.30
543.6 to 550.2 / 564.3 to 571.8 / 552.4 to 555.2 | 0.03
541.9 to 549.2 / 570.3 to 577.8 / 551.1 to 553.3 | 0.06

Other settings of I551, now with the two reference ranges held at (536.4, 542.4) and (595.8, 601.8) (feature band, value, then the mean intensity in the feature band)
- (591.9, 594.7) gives 0.101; 14.2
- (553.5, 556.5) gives 0.100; 14.4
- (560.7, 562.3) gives 0.153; 13.7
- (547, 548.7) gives 0.101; 14.4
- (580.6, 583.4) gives -0.243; 19.6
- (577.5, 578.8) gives -0.144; 17.9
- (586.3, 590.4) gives 0.448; 10.4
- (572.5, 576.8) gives -0.163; 18.3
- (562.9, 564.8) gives 0.166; 13.5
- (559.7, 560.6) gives 0.227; 12.8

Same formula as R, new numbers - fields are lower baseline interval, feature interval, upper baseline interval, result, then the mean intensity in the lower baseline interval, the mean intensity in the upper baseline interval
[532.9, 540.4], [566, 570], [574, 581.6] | 0.14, 15.5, 19.1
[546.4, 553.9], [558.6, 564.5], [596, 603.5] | 0.09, 14.4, 16.3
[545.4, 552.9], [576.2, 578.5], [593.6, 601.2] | -0.21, 13.9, 15.3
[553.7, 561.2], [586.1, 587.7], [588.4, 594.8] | -0.18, 14.7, 11.7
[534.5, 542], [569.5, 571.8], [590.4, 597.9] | -0.16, 15.9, 14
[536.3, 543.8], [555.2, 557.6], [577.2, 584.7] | 0.14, 16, 19.3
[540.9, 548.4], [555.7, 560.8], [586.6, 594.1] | -0.08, 15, 11.8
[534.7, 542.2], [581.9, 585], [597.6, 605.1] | -0.11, 16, 17.3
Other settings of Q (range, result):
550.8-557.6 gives 14.8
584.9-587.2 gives 15.5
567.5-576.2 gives 17.3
